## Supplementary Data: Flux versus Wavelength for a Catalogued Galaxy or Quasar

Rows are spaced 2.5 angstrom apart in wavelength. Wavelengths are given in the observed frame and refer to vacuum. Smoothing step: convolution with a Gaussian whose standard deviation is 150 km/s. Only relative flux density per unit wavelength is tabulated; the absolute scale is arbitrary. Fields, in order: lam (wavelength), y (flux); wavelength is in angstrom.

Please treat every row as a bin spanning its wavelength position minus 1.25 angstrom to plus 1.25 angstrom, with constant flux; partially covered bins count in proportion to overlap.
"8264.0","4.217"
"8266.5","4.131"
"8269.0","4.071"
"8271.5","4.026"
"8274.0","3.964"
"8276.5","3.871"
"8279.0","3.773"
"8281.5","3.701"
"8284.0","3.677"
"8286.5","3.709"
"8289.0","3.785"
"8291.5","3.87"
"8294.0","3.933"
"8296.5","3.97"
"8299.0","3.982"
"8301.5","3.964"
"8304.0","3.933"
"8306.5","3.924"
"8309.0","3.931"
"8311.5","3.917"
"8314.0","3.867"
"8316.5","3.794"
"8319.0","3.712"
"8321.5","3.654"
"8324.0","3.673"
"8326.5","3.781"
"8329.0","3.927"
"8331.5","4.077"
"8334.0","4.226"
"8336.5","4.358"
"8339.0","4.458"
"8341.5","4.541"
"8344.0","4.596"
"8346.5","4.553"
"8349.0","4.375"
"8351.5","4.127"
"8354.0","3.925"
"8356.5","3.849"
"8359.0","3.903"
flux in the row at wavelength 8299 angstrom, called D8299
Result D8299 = 3.982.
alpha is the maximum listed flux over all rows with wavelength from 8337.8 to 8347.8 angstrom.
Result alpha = 4.596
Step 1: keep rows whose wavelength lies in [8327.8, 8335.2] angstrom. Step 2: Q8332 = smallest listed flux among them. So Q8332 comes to 3.927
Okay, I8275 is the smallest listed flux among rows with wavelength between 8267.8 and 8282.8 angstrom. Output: 3.701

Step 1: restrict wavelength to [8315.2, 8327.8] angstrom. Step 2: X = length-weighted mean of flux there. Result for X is 3.72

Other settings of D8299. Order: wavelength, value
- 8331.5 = 4.077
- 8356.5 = 3.849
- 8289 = 3.785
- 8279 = 3.773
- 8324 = 3.673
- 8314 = 3.867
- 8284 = 3.677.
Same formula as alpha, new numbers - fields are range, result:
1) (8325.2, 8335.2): 4.226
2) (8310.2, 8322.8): 3.917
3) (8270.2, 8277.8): 4.026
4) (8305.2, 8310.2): 3.931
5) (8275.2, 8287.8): 3.871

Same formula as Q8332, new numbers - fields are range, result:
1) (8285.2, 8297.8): 3.709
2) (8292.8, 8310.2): 3.924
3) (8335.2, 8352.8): 4.127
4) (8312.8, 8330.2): 3.654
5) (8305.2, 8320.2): 3.712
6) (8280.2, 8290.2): 3.677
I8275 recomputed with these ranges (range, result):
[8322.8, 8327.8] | 3.673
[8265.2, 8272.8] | 4.026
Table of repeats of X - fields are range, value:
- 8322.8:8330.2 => 3.79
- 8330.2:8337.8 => 4.22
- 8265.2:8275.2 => 4.05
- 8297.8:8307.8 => 3.95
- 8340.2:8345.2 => 4.57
